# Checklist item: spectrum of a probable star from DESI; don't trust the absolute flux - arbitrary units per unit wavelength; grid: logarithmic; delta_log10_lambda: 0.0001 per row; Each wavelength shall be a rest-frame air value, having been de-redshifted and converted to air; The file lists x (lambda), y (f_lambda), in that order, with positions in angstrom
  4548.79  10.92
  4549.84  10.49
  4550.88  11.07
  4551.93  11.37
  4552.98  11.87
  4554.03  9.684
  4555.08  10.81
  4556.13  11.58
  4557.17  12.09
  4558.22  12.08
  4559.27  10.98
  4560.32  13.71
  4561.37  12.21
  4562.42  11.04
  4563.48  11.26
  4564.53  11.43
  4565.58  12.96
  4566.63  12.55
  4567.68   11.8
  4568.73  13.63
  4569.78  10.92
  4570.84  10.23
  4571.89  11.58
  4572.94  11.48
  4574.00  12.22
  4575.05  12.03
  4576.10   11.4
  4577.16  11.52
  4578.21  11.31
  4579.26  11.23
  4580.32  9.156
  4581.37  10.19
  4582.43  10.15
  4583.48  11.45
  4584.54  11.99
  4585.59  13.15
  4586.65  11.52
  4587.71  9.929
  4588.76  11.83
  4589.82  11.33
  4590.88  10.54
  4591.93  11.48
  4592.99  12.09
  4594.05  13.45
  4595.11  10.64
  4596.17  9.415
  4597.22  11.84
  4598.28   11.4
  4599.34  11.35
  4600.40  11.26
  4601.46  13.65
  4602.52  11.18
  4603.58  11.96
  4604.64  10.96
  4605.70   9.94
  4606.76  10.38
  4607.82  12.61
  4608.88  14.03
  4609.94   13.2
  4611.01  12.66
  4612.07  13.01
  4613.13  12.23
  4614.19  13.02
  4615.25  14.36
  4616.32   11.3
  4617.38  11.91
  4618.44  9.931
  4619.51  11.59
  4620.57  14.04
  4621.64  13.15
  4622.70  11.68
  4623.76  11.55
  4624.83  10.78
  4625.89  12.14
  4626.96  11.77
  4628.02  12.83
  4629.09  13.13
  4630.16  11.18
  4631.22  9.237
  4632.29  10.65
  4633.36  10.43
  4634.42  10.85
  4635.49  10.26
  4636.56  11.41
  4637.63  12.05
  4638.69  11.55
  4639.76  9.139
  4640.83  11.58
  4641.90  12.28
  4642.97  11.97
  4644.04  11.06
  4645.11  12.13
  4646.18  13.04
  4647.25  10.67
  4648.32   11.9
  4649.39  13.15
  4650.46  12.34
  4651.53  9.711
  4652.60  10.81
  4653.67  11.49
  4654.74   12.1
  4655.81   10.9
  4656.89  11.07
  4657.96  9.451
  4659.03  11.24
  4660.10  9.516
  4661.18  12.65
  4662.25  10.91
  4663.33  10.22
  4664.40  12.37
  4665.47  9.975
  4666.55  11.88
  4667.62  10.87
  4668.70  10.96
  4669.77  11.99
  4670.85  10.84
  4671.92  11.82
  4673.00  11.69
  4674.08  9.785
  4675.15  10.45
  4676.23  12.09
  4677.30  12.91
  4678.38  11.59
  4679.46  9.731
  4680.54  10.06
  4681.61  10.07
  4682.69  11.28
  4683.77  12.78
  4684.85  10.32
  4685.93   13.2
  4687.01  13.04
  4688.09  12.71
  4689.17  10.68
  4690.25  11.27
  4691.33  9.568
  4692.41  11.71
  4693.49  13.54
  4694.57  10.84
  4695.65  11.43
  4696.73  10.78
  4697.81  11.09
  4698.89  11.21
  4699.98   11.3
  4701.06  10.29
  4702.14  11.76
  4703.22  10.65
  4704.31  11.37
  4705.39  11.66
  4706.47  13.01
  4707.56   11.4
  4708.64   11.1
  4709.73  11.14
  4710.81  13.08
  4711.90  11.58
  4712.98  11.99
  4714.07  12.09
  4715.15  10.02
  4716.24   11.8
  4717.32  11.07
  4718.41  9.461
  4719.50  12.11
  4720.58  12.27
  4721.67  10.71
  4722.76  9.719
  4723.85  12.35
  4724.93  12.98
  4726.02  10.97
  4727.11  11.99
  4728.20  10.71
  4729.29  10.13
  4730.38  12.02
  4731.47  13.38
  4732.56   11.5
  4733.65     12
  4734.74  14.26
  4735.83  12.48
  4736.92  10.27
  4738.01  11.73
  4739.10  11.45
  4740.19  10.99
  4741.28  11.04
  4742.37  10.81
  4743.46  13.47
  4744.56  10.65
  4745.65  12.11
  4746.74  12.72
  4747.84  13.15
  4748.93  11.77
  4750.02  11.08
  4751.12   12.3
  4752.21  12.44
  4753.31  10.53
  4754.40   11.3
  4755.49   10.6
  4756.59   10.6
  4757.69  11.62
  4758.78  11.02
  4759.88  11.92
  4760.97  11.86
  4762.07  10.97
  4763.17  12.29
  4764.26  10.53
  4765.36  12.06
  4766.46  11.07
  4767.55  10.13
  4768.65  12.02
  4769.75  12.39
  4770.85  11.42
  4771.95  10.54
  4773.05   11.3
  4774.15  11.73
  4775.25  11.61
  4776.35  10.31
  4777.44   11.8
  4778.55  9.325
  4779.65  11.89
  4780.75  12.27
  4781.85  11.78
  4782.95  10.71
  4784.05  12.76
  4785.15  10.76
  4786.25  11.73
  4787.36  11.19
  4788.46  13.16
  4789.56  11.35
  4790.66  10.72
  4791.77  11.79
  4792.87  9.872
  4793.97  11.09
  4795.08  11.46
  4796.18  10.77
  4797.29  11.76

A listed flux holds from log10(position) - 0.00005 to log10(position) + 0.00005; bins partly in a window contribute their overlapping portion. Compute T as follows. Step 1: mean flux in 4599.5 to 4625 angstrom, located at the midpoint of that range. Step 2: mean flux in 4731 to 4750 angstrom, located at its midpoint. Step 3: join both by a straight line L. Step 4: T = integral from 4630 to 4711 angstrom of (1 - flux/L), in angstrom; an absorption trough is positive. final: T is 5.1 angstrom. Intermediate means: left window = 12.1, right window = 12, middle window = 11.3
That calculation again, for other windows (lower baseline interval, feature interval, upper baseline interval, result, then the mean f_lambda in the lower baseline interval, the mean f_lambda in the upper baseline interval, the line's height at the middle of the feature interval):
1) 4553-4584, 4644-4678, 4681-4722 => 0.4 angstrom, 11.5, 11.5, 11.5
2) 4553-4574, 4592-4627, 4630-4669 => -1.7 angstrom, 11.7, 11.2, 11.4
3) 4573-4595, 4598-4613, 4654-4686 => -0.9 angstrom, 11.4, 11.1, 11.3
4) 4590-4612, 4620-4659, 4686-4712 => 0.6 angstrom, 11.7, 11.5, 11.6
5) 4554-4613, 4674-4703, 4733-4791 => 0.6 angstrom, 11.6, 11.6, 11.6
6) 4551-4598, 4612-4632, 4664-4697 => -1.0 angstrom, 11.5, 11.4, 11.4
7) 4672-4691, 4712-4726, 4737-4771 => 0.1 angstrom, 11.4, 11.5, 11.5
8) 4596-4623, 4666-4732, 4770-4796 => 1.5 angstrom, 12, 11.3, 11.7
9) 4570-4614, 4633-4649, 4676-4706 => 0.1 angstrom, 11.5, 11.4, 11.5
